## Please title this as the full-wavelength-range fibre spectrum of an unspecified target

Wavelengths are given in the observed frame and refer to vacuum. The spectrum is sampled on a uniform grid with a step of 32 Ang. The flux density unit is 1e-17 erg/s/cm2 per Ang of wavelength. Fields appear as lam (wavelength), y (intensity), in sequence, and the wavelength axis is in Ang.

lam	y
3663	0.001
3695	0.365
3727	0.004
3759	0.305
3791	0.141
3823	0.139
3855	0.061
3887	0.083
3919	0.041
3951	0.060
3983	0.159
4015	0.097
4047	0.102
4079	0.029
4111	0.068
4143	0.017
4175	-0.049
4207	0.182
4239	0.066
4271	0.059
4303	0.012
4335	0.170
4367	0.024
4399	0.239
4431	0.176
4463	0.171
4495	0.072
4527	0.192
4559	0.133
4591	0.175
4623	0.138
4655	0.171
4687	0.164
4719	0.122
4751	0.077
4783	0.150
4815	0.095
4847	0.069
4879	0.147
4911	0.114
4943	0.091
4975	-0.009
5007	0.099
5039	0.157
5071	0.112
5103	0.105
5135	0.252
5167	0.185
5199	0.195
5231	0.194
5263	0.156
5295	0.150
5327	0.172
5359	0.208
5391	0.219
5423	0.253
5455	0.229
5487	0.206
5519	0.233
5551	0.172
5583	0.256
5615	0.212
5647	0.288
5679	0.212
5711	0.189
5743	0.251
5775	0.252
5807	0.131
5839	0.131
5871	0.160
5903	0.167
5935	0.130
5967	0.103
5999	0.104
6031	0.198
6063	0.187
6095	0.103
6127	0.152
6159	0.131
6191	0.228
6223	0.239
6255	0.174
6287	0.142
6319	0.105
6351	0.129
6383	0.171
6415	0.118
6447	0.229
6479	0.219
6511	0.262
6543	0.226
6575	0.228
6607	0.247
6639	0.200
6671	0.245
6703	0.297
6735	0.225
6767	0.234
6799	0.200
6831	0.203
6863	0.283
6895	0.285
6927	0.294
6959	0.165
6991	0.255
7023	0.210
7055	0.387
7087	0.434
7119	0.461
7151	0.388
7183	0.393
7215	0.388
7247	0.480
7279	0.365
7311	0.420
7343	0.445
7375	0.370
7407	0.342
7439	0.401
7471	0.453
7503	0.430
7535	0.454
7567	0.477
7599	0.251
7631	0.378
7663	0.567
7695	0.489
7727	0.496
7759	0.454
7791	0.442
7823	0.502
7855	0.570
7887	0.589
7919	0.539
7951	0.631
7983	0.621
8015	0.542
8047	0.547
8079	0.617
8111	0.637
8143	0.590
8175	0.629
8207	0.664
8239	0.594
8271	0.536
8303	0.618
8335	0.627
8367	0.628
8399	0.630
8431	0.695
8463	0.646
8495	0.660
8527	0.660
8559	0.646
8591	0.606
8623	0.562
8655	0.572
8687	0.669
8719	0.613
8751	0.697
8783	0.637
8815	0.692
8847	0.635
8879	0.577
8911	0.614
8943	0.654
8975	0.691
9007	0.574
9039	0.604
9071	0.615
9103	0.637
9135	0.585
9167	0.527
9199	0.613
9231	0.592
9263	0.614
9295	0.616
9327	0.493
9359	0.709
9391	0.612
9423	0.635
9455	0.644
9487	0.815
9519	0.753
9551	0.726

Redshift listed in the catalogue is 0.771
